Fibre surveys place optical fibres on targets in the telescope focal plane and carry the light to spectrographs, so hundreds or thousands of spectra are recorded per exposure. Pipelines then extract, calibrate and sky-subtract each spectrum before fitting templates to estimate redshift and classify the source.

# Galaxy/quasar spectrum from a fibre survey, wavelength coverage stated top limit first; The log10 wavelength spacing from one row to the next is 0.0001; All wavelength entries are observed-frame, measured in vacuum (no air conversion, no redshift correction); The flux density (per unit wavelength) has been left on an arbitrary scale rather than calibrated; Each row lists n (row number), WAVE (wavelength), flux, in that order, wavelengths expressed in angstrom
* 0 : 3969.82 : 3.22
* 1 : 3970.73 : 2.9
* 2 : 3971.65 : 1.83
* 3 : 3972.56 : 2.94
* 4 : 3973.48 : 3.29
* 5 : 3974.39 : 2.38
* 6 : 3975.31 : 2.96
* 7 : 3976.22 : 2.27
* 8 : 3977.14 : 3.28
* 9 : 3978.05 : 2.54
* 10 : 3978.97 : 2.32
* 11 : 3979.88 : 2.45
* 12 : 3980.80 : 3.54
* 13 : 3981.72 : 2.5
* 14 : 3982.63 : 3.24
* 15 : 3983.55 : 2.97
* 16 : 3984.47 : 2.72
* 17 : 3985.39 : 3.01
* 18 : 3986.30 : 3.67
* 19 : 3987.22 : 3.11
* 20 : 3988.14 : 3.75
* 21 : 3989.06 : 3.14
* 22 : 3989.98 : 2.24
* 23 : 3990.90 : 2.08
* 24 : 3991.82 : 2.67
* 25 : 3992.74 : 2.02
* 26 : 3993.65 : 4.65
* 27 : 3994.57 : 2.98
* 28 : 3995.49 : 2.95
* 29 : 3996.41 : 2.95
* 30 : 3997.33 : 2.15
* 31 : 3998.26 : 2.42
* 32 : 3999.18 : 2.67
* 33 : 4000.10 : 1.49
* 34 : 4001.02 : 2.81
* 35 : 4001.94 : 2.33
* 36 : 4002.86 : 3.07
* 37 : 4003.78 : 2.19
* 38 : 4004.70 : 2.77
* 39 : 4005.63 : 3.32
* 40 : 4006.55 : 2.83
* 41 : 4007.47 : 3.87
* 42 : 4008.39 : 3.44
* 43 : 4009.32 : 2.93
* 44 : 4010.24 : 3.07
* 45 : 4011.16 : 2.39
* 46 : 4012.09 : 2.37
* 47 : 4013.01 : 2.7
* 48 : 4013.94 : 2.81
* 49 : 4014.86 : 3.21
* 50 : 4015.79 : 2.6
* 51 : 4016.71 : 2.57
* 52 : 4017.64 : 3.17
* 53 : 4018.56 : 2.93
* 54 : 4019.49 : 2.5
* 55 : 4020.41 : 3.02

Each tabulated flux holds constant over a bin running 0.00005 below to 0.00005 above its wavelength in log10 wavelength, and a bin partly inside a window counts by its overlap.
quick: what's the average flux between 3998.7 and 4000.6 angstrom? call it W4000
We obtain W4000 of 2.1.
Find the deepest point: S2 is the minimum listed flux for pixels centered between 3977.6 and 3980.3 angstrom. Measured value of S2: 2.32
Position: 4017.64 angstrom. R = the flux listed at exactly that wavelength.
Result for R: 3.17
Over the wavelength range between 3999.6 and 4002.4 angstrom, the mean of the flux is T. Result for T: 2.22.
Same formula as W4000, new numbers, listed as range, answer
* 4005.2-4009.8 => 3.28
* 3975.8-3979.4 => 2.61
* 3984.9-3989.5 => 3.33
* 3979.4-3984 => 2.94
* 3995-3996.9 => 2.94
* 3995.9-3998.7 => 2.51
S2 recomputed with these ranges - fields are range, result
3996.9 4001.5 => 1.49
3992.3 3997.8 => 2.02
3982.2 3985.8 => 2.72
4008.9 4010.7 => 2.93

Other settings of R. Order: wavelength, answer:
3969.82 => 3.22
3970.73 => 2.9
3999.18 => 2.67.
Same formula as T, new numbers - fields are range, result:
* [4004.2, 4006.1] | 3.02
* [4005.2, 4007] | 3.08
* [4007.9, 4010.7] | 3.16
